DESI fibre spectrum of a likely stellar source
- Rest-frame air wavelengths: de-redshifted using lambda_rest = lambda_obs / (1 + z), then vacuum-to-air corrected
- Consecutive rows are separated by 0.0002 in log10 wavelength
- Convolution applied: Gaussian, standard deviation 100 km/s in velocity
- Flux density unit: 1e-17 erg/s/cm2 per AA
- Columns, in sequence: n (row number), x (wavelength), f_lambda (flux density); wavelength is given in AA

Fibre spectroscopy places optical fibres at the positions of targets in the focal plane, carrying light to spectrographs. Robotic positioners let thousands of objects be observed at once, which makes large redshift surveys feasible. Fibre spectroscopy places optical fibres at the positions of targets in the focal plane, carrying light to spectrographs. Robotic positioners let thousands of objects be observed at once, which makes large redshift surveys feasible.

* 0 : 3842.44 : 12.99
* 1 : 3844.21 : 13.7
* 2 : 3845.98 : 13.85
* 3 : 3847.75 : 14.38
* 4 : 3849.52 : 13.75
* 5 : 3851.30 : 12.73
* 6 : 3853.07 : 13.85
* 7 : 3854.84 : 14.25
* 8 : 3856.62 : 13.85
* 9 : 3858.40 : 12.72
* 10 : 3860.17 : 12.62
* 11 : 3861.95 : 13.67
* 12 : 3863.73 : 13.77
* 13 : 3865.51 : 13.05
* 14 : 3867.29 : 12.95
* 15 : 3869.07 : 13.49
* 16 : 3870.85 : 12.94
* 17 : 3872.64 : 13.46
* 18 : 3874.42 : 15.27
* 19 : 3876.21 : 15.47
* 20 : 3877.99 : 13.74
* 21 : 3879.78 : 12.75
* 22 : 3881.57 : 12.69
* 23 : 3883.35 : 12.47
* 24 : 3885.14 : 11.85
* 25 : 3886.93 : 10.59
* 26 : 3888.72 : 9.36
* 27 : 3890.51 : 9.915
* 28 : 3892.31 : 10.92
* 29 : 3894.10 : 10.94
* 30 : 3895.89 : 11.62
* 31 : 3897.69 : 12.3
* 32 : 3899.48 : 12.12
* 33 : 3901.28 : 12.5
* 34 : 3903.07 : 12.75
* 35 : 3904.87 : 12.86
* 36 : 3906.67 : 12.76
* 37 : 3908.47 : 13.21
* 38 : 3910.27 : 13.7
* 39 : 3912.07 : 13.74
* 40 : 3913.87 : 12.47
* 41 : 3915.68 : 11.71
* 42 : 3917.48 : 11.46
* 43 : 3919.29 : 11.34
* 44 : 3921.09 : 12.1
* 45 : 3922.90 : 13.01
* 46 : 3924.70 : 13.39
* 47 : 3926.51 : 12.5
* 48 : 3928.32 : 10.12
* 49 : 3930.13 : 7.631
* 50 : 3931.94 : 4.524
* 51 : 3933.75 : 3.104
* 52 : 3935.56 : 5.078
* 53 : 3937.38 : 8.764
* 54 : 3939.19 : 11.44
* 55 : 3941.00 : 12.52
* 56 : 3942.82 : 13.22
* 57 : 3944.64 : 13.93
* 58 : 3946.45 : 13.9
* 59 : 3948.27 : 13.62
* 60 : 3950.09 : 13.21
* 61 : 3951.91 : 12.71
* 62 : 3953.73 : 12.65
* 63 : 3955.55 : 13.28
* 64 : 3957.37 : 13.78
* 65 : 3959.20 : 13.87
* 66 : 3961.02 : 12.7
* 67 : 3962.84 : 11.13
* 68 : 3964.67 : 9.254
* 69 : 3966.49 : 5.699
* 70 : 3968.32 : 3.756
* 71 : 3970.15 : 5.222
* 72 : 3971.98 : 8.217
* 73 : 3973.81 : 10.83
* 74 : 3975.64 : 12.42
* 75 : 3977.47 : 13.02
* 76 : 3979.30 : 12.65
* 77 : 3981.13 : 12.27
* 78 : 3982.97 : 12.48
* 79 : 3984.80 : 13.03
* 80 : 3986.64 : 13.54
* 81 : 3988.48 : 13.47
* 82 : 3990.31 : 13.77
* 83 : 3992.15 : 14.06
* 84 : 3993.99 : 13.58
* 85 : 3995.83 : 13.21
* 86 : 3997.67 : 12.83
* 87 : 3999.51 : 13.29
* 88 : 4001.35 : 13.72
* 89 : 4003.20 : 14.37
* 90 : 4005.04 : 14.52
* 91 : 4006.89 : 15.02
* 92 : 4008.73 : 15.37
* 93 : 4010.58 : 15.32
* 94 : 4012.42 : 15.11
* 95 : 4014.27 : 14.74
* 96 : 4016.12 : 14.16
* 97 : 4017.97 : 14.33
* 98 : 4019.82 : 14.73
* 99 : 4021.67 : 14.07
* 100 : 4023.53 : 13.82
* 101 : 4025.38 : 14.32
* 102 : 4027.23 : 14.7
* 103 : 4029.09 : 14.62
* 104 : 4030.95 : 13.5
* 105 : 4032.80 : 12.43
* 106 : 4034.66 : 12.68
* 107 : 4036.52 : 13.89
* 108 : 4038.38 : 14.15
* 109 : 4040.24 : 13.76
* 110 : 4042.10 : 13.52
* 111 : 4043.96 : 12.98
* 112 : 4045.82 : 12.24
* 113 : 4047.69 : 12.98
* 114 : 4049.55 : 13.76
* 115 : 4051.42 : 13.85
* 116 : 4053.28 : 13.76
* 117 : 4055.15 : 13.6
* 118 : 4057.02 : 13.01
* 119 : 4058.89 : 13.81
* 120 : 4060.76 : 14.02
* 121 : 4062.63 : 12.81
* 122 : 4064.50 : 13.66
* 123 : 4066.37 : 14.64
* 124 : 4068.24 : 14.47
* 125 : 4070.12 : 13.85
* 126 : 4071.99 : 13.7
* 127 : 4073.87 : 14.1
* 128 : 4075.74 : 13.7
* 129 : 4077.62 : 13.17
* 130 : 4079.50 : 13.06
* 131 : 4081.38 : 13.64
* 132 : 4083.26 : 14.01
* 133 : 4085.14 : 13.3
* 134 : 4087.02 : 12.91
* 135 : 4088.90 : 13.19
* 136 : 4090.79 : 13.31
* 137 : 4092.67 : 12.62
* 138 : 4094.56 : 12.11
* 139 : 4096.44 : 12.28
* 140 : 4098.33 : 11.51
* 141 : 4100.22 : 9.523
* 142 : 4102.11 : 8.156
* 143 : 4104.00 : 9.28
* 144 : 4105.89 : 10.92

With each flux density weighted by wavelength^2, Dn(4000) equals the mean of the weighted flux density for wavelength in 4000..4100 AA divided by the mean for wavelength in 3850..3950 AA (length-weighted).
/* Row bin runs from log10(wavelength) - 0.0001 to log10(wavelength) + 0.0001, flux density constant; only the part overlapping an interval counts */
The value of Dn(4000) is 1.2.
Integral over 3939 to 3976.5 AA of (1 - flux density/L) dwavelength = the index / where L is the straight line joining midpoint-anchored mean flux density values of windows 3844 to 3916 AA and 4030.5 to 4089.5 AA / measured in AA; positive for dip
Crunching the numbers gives 5.2 AA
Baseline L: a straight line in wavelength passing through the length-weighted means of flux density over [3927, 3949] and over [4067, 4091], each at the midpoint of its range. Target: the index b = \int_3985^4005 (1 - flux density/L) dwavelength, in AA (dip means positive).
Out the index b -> -4.0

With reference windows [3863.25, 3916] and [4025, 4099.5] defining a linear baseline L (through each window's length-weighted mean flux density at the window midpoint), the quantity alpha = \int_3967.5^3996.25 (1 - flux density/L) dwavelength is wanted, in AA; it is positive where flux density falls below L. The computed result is 3.2 AA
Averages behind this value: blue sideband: 12.6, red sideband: 13.4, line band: 11.6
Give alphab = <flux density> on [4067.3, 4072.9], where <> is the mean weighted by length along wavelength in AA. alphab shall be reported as 14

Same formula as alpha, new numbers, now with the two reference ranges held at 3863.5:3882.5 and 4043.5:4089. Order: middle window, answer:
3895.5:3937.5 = 7.8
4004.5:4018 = -1.3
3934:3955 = 3.0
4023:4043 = -0.3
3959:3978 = 5.8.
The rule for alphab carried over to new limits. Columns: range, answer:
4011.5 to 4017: 14.7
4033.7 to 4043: 13.6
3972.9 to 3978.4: 12.1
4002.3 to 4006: 14.4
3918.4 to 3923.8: 12.2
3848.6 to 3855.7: 13.7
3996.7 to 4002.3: 13.3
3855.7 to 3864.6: 13.3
